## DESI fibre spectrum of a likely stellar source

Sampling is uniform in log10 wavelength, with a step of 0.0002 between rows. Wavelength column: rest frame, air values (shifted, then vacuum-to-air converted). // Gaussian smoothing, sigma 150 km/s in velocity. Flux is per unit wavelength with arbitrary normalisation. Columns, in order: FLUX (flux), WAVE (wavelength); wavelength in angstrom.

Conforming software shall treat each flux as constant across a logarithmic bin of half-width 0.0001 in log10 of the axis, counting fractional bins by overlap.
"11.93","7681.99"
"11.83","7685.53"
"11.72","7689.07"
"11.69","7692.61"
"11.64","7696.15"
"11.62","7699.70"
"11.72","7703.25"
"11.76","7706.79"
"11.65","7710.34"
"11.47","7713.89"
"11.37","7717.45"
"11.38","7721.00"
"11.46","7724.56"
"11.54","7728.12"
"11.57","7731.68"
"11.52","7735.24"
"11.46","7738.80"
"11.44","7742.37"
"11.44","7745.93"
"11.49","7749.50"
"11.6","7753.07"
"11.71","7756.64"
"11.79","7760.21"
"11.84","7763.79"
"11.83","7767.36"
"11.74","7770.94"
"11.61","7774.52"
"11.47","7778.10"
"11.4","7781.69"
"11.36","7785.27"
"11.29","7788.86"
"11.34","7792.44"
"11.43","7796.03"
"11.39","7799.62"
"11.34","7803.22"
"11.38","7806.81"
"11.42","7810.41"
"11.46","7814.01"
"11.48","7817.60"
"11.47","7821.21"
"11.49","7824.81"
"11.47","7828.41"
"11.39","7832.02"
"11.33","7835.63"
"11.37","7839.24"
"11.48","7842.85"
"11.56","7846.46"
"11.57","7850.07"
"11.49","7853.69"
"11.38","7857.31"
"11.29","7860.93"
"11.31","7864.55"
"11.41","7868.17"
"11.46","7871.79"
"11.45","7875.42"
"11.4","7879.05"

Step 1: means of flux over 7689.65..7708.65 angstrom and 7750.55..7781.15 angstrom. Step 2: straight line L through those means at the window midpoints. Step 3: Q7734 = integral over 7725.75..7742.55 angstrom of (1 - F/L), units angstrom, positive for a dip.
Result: 0.3 angstrom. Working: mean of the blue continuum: 11.7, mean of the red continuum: 11.7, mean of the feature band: 11.5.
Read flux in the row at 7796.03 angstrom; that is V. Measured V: 11.43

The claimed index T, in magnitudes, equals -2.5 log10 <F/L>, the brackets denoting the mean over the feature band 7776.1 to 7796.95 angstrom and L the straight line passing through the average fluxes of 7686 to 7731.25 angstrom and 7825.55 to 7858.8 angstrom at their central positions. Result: 0.01 mag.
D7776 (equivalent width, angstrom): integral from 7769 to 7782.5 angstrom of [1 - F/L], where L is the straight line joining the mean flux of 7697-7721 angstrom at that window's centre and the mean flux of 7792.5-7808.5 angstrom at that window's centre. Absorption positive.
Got -0.2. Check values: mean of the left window 11.6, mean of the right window 11.4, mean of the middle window 11.6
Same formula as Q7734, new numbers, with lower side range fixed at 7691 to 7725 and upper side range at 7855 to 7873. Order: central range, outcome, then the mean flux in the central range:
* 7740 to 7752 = 0.07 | 11.5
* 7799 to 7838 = 0.05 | 11.4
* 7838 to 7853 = -0.13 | 11.5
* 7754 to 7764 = -0.21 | 11.8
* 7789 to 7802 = 0.10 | 11.4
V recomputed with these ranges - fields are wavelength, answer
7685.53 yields 11.83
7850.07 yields 11.57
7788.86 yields 11.29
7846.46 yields 11.56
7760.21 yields 11.79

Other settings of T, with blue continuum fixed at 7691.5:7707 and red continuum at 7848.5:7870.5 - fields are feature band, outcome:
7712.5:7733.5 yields 0.02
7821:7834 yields 0.00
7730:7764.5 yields 0.00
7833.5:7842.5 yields 0.01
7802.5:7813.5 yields 0.01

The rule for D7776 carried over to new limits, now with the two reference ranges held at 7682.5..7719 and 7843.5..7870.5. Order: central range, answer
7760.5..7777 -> -0.26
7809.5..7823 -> 0.04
